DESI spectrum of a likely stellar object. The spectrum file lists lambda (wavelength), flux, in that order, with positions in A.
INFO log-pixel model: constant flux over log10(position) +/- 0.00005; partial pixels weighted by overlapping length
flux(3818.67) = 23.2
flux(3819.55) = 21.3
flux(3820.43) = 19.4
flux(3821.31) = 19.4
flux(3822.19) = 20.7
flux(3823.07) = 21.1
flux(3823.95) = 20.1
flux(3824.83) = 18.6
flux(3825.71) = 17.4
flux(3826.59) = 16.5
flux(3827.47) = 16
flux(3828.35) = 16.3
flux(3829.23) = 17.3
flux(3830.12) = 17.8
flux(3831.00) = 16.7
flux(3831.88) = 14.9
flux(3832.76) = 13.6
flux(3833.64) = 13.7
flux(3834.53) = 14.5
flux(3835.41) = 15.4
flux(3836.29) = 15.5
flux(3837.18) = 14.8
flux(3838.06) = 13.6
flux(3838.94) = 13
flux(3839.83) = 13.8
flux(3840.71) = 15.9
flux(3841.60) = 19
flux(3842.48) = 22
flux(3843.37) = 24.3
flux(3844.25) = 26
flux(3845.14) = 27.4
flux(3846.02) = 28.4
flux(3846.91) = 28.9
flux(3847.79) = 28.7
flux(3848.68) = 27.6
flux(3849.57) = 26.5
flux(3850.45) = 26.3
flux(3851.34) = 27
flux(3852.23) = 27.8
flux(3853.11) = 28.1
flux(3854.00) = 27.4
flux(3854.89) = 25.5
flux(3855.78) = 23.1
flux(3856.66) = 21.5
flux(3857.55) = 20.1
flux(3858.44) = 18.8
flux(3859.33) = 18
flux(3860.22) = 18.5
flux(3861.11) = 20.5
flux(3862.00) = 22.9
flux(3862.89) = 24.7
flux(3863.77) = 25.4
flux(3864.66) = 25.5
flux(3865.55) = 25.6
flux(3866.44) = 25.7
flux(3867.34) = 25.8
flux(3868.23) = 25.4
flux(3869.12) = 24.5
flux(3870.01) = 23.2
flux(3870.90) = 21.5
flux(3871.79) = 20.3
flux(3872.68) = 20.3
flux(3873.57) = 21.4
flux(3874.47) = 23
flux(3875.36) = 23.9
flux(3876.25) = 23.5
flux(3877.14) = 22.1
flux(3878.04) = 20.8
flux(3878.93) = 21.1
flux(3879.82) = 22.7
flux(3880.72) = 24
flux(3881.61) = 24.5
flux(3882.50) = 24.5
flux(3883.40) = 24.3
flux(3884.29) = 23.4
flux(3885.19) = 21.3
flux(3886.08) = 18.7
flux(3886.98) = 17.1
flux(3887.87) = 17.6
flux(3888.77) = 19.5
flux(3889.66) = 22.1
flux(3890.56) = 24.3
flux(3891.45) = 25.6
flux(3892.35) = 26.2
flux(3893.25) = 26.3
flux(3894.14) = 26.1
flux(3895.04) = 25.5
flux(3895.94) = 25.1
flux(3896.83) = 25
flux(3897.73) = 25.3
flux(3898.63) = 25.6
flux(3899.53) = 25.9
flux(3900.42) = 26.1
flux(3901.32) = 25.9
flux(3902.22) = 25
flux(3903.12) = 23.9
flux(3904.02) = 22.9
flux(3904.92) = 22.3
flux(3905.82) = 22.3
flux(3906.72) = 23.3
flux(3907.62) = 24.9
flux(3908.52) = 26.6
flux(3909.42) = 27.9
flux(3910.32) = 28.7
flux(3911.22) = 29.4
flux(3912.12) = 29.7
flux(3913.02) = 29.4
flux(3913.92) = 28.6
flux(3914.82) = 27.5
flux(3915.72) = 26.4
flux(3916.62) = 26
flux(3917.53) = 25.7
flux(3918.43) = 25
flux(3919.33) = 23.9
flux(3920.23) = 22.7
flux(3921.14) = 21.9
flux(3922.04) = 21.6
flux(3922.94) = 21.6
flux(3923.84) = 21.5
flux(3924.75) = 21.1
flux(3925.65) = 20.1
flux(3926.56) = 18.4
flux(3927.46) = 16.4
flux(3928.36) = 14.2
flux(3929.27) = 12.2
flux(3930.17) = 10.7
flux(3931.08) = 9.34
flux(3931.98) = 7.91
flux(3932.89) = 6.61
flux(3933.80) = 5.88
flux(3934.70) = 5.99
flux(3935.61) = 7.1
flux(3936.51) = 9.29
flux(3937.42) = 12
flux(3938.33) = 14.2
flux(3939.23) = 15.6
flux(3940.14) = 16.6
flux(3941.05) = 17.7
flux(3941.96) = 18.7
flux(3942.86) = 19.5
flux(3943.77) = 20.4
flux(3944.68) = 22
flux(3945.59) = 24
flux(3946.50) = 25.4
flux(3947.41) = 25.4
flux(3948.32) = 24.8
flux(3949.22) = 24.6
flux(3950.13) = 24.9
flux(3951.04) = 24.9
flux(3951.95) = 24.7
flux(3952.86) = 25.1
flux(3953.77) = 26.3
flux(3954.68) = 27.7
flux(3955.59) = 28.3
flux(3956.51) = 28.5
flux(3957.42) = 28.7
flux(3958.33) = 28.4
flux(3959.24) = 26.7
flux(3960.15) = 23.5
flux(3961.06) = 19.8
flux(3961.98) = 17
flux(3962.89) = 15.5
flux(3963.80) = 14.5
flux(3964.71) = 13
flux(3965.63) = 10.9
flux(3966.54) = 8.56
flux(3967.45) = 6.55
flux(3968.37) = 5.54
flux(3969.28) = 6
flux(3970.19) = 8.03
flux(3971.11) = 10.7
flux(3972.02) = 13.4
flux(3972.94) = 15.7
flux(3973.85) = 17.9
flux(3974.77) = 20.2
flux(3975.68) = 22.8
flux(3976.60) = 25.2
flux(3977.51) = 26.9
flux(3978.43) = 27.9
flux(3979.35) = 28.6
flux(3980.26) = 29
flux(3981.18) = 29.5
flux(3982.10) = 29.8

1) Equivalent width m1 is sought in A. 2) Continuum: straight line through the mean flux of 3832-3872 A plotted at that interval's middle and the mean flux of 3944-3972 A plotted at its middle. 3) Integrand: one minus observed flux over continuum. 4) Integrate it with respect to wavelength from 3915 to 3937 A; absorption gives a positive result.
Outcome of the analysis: 4.02 A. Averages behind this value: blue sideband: 22.1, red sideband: 19.9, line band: 16.8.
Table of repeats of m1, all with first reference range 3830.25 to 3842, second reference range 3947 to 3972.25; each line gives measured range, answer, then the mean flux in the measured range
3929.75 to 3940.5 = 4.9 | 10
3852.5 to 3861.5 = -3.7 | 22.3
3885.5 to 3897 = -4.0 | 23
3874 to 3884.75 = -4.3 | 23.1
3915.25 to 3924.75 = -2.9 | 23.5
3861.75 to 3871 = -5.0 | 24.7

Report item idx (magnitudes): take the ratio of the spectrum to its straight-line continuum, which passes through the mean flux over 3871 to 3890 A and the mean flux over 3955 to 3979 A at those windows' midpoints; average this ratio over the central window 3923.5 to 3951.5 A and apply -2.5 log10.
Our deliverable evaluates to 0.159 mag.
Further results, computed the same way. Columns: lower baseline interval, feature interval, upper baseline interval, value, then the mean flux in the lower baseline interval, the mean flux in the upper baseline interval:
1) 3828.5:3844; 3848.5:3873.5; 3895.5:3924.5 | -0.229 mag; 16.3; 25.2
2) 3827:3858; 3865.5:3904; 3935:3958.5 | -0.114 mag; 20.8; 21.5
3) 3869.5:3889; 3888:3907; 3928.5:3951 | -0.213 mag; 21.8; 16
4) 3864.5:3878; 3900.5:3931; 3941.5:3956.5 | 0.034 mag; 23.3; 24.3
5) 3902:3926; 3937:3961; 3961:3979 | -0.230 mag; 24.8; 15.3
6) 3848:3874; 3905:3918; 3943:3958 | -0.090 mag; 23.8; 25.3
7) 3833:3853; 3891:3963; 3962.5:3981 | -0.200 mag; 21.4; 16.6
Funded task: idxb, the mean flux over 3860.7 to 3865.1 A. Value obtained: 23.9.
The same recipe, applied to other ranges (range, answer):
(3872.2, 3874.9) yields 21.5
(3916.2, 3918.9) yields 25.5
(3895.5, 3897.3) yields 25.1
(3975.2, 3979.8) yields 26.2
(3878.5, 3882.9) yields 23.4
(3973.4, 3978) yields 22.6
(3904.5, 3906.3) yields 22.3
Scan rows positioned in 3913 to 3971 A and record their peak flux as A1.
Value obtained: 29.4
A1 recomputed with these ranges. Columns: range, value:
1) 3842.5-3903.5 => 28.9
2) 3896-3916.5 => 29.7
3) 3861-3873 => 25.8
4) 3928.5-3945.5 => 22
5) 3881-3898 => 26.3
